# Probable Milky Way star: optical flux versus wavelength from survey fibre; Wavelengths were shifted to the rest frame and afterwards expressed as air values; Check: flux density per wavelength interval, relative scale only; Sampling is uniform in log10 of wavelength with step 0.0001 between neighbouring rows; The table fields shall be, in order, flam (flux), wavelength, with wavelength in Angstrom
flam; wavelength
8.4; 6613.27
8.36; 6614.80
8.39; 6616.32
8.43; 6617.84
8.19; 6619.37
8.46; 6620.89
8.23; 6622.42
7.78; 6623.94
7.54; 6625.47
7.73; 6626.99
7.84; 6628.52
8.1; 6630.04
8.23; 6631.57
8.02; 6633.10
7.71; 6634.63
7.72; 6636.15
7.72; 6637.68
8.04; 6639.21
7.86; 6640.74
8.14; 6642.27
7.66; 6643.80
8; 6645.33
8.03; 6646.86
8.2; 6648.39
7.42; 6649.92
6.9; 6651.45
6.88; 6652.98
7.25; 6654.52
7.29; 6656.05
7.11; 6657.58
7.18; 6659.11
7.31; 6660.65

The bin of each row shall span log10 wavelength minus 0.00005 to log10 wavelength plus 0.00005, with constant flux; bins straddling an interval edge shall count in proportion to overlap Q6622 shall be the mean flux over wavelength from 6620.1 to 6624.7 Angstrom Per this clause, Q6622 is 8.16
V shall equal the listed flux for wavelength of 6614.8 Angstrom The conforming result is 8.36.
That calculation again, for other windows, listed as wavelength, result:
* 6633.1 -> 8.02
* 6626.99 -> 7.73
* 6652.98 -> 6.88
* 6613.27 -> 8.4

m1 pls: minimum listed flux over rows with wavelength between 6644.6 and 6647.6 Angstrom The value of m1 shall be 8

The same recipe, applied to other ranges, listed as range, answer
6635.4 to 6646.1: 7.66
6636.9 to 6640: 7.72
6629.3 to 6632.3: 8.1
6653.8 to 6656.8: 7.25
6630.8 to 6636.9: 7.71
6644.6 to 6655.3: 6.88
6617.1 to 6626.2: 7.54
